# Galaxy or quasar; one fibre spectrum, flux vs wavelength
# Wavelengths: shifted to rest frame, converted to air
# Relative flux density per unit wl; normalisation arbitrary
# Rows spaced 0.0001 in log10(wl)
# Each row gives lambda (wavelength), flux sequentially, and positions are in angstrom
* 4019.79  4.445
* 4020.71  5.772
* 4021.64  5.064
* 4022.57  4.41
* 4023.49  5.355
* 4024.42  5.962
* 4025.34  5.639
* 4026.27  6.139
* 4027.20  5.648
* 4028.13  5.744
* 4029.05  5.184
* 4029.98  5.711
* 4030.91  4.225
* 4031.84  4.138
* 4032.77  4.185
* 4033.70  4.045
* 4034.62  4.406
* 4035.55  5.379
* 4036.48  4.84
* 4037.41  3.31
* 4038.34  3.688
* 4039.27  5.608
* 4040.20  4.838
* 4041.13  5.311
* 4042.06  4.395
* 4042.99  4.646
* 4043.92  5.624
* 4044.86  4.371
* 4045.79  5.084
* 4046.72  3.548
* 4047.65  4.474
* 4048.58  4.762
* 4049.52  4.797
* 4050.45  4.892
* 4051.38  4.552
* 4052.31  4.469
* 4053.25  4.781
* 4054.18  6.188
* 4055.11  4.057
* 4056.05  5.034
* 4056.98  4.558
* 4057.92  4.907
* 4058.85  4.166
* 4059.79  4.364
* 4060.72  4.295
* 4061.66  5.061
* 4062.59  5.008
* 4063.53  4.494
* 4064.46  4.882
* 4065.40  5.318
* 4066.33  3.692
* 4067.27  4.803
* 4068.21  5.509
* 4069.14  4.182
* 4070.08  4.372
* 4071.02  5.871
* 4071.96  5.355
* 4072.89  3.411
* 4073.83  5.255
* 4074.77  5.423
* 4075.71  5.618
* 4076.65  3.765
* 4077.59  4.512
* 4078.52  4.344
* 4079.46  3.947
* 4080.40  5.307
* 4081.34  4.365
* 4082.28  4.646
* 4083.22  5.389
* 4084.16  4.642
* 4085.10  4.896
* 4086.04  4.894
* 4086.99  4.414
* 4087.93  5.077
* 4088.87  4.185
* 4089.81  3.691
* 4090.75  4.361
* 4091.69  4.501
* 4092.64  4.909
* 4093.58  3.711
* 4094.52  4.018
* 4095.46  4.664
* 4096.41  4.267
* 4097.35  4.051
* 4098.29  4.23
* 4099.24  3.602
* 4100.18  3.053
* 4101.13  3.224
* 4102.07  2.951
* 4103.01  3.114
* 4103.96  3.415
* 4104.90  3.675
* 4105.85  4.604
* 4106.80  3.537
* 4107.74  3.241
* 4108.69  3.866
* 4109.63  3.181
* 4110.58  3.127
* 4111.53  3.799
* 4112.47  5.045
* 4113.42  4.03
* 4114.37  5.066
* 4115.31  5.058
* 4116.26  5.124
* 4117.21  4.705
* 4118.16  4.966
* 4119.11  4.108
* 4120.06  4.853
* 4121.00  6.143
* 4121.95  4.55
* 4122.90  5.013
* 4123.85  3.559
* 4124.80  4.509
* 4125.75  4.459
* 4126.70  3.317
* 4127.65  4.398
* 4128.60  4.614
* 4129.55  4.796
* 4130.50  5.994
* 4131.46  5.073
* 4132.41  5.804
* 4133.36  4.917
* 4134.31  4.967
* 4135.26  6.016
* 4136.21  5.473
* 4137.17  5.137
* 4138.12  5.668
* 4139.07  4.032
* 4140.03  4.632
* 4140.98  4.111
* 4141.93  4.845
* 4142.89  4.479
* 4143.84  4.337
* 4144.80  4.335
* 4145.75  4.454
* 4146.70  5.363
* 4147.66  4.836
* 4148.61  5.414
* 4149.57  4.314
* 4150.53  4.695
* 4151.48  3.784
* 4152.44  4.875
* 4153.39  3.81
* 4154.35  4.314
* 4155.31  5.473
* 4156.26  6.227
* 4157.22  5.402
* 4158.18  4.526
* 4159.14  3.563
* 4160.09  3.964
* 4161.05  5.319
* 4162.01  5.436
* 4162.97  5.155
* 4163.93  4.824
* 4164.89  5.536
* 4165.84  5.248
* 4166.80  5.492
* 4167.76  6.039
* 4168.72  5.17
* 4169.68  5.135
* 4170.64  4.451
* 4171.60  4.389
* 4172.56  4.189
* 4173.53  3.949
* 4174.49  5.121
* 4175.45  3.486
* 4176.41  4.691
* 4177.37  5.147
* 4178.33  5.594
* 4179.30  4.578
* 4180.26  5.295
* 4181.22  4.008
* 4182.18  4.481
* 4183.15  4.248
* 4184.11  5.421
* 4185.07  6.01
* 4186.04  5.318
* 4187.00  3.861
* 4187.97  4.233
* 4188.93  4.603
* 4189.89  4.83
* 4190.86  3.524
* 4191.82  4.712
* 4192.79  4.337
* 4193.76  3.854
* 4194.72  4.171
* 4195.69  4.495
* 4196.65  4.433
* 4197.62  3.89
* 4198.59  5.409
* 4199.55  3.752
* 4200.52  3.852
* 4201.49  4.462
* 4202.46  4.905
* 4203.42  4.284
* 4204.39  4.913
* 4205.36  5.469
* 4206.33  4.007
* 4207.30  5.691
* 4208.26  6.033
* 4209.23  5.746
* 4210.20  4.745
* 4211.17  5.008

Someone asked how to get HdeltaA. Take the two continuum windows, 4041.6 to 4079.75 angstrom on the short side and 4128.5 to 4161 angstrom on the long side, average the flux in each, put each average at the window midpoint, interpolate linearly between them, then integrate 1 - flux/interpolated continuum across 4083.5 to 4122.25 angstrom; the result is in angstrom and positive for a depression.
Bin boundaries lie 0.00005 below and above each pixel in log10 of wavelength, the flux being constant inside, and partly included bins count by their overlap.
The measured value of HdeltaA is 4.5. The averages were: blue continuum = 4.71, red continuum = 4.84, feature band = 4.21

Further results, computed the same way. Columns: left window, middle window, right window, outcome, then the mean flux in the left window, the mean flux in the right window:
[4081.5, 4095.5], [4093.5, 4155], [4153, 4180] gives 3.4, 4.53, 4.87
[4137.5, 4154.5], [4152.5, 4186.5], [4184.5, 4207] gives -2.5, 4.58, 4.51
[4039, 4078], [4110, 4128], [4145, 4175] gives 1.1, 4.76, 4.85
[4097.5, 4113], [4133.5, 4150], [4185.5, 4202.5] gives -3.9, 3.61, 4.36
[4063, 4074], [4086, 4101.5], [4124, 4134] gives 1.9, 4.75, 4.75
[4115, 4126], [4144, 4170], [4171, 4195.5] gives -1.5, 4.75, 4.56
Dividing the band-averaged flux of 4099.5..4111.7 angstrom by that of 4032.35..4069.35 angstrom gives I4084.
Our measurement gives 0.7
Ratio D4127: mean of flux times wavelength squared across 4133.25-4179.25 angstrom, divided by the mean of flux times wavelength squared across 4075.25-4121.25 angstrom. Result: 1.2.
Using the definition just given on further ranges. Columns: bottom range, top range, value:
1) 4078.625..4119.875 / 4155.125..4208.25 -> 1.17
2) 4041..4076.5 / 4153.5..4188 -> 1.08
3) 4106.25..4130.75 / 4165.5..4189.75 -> 1.12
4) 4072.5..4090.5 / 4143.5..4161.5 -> 1.05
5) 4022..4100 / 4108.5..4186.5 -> 1.06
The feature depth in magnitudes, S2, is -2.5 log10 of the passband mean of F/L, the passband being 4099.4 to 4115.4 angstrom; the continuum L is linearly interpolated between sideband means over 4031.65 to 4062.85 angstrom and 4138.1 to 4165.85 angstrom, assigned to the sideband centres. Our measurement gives 0.25 mag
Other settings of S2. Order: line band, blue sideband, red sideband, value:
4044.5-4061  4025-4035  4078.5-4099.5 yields 0.04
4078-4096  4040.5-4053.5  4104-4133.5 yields 0.01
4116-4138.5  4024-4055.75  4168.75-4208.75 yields -0.05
